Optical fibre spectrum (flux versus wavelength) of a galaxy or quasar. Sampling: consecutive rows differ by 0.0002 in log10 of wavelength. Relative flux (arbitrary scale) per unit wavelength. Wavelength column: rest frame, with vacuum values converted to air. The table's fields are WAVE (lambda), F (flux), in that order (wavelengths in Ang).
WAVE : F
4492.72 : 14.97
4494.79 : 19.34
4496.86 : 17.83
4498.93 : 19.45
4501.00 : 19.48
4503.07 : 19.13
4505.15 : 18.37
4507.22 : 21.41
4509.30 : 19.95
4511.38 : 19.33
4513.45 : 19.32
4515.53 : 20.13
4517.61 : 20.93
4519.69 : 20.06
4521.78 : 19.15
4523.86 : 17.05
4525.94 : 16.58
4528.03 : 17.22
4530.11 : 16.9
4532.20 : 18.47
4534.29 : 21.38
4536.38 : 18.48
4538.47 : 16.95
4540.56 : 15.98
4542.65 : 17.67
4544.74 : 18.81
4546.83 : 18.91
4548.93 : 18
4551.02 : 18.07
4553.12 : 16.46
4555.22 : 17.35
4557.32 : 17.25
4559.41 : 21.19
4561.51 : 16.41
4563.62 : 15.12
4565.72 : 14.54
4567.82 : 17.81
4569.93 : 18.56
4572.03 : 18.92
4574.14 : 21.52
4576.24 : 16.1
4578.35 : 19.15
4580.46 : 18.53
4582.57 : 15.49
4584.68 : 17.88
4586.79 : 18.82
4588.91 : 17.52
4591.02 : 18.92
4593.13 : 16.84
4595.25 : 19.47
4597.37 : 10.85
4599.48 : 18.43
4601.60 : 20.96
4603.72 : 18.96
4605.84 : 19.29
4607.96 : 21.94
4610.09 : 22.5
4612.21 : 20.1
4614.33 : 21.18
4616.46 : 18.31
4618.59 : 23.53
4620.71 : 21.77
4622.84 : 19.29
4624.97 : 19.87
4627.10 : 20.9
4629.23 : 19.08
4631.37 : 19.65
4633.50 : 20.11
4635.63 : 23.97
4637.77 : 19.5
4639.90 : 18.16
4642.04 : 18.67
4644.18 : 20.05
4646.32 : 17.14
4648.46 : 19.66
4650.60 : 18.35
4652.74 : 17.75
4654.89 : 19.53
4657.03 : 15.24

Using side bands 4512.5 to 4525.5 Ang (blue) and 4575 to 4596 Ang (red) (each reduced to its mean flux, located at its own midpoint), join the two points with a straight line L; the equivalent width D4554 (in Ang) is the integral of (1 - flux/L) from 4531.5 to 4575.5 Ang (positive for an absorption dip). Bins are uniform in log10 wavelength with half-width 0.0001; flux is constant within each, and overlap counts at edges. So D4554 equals 1.4 Ang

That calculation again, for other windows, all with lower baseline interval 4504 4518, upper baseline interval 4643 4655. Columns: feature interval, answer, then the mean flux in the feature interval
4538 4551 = 1.2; 17.8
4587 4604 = 1.2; 17.7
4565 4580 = 0.9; 18.2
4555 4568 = 1.6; 17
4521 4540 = 1.7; 18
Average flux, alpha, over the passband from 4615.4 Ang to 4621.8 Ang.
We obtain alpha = 21.2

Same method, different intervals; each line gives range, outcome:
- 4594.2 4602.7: 17.4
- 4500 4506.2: 19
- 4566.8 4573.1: 18.4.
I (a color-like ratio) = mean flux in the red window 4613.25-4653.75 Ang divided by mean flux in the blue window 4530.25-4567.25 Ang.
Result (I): 1.12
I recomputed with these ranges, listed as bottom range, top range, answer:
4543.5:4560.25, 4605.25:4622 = 1.16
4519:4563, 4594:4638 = 1.11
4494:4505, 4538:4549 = 0.93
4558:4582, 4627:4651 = 1.09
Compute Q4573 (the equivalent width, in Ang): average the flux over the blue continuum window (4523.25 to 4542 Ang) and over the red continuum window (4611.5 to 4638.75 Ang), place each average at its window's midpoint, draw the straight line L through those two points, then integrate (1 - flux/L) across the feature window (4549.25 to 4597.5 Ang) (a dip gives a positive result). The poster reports 3.3 Ang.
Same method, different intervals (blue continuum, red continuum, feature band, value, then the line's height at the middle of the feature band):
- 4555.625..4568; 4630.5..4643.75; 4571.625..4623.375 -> -1.67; 18.4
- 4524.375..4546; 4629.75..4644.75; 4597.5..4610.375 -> -0.16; 19.3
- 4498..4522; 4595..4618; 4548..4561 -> 1.05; 19.6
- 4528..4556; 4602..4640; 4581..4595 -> 1.24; 19.4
